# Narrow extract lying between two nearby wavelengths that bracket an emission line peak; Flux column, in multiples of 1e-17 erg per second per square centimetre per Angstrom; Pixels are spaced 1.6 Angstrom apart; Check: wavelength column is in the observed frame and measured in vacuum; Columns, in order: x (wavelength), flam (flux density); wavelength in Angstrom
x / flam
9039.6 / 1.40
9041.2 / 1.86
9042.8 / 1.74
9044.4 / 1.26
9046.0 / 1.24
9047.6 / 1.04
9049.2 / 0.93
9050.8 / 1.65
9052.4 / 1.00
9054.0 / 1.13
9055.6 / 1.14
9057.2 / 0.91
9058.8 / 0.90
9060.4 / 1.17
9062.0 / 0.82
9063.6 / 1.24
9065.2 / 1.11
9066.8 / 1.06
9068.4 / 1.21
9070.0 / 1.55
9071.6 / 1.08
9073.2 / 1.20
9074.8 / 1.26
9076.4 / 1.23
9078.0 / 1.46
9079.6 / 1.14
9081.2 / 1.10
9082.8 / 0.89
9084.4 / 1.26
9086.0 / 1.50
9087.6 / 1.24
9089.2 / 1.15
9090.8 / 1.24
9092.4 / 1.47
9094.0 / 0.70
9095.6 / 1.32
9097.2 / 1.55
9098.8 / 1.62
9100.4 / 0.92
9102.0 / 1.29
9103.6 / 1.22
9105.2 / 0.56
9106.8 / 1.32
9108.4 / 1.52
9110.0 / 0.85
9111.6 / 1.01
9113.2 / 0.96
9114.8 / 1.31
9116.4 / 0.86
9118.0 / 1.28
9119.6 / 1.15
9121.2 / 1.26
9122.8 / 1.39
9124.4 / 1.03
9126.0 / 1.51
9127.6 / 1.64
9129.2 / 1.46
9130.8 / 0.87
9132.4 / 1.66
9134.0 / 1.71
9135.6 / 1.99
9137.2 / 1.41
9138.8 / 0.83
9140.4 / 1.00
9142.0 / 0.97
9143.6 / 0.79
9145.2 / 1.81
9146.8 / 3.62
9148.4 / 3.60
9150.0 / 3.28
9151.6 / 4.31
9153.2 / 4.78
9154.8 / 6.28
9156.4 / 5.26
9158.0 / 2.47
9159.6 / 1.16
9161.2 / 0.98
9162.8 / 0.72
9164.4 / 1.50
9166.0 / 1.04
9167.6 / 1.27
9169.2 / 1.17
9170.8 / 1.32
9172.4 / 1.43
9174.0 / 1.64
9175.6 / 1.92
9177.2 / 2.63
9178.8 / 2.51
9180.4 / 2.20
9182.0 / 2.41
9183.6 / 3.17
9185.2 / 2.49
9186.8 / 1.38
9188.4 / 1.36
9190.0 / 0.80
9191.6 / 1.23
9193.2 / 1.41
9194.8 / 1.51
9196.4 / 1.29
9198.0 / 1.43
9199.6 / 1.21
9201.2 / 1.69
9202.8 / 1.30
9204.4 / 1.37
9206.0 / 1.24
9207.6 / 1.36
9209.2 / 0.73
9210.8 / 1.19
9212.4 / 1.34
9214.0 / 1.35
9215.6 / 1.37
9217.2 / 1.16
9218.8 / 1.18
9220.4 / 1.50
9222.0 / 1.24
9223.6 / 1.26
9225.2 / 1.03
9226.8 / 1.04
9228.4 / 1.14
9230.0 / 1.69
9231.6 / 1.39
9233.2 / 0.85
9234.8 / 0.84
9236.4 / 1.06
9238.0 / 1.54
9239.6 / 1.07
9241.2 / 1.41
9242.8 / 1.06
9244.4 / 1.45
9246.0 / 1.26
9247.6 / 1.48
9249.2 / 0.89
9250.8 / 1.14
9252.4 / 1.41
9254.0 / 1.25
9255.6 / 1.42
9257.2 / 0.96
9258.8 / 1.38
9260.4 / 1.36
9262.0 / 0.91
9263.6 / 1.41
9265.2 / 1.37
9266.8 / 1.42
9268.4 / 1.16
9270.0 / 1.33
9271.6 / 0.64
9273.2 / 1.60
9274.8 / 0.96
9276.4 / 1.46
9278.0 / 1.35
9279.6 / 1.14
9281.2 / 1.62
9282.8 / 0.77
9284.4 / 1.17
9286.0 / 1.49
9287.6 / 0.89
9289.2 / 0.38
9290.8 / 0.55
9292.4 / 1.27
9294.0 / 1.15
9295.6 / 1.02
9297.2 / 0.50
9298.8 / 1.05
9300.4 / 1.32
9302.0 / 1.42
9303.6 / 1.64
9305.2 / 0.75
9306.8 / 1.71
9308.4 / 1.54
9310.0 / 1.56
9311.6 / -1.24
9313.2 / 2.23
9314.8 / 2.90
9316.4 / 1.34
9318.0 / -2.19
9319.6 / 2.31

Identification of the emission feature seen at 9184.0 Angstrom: [N II] 6583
